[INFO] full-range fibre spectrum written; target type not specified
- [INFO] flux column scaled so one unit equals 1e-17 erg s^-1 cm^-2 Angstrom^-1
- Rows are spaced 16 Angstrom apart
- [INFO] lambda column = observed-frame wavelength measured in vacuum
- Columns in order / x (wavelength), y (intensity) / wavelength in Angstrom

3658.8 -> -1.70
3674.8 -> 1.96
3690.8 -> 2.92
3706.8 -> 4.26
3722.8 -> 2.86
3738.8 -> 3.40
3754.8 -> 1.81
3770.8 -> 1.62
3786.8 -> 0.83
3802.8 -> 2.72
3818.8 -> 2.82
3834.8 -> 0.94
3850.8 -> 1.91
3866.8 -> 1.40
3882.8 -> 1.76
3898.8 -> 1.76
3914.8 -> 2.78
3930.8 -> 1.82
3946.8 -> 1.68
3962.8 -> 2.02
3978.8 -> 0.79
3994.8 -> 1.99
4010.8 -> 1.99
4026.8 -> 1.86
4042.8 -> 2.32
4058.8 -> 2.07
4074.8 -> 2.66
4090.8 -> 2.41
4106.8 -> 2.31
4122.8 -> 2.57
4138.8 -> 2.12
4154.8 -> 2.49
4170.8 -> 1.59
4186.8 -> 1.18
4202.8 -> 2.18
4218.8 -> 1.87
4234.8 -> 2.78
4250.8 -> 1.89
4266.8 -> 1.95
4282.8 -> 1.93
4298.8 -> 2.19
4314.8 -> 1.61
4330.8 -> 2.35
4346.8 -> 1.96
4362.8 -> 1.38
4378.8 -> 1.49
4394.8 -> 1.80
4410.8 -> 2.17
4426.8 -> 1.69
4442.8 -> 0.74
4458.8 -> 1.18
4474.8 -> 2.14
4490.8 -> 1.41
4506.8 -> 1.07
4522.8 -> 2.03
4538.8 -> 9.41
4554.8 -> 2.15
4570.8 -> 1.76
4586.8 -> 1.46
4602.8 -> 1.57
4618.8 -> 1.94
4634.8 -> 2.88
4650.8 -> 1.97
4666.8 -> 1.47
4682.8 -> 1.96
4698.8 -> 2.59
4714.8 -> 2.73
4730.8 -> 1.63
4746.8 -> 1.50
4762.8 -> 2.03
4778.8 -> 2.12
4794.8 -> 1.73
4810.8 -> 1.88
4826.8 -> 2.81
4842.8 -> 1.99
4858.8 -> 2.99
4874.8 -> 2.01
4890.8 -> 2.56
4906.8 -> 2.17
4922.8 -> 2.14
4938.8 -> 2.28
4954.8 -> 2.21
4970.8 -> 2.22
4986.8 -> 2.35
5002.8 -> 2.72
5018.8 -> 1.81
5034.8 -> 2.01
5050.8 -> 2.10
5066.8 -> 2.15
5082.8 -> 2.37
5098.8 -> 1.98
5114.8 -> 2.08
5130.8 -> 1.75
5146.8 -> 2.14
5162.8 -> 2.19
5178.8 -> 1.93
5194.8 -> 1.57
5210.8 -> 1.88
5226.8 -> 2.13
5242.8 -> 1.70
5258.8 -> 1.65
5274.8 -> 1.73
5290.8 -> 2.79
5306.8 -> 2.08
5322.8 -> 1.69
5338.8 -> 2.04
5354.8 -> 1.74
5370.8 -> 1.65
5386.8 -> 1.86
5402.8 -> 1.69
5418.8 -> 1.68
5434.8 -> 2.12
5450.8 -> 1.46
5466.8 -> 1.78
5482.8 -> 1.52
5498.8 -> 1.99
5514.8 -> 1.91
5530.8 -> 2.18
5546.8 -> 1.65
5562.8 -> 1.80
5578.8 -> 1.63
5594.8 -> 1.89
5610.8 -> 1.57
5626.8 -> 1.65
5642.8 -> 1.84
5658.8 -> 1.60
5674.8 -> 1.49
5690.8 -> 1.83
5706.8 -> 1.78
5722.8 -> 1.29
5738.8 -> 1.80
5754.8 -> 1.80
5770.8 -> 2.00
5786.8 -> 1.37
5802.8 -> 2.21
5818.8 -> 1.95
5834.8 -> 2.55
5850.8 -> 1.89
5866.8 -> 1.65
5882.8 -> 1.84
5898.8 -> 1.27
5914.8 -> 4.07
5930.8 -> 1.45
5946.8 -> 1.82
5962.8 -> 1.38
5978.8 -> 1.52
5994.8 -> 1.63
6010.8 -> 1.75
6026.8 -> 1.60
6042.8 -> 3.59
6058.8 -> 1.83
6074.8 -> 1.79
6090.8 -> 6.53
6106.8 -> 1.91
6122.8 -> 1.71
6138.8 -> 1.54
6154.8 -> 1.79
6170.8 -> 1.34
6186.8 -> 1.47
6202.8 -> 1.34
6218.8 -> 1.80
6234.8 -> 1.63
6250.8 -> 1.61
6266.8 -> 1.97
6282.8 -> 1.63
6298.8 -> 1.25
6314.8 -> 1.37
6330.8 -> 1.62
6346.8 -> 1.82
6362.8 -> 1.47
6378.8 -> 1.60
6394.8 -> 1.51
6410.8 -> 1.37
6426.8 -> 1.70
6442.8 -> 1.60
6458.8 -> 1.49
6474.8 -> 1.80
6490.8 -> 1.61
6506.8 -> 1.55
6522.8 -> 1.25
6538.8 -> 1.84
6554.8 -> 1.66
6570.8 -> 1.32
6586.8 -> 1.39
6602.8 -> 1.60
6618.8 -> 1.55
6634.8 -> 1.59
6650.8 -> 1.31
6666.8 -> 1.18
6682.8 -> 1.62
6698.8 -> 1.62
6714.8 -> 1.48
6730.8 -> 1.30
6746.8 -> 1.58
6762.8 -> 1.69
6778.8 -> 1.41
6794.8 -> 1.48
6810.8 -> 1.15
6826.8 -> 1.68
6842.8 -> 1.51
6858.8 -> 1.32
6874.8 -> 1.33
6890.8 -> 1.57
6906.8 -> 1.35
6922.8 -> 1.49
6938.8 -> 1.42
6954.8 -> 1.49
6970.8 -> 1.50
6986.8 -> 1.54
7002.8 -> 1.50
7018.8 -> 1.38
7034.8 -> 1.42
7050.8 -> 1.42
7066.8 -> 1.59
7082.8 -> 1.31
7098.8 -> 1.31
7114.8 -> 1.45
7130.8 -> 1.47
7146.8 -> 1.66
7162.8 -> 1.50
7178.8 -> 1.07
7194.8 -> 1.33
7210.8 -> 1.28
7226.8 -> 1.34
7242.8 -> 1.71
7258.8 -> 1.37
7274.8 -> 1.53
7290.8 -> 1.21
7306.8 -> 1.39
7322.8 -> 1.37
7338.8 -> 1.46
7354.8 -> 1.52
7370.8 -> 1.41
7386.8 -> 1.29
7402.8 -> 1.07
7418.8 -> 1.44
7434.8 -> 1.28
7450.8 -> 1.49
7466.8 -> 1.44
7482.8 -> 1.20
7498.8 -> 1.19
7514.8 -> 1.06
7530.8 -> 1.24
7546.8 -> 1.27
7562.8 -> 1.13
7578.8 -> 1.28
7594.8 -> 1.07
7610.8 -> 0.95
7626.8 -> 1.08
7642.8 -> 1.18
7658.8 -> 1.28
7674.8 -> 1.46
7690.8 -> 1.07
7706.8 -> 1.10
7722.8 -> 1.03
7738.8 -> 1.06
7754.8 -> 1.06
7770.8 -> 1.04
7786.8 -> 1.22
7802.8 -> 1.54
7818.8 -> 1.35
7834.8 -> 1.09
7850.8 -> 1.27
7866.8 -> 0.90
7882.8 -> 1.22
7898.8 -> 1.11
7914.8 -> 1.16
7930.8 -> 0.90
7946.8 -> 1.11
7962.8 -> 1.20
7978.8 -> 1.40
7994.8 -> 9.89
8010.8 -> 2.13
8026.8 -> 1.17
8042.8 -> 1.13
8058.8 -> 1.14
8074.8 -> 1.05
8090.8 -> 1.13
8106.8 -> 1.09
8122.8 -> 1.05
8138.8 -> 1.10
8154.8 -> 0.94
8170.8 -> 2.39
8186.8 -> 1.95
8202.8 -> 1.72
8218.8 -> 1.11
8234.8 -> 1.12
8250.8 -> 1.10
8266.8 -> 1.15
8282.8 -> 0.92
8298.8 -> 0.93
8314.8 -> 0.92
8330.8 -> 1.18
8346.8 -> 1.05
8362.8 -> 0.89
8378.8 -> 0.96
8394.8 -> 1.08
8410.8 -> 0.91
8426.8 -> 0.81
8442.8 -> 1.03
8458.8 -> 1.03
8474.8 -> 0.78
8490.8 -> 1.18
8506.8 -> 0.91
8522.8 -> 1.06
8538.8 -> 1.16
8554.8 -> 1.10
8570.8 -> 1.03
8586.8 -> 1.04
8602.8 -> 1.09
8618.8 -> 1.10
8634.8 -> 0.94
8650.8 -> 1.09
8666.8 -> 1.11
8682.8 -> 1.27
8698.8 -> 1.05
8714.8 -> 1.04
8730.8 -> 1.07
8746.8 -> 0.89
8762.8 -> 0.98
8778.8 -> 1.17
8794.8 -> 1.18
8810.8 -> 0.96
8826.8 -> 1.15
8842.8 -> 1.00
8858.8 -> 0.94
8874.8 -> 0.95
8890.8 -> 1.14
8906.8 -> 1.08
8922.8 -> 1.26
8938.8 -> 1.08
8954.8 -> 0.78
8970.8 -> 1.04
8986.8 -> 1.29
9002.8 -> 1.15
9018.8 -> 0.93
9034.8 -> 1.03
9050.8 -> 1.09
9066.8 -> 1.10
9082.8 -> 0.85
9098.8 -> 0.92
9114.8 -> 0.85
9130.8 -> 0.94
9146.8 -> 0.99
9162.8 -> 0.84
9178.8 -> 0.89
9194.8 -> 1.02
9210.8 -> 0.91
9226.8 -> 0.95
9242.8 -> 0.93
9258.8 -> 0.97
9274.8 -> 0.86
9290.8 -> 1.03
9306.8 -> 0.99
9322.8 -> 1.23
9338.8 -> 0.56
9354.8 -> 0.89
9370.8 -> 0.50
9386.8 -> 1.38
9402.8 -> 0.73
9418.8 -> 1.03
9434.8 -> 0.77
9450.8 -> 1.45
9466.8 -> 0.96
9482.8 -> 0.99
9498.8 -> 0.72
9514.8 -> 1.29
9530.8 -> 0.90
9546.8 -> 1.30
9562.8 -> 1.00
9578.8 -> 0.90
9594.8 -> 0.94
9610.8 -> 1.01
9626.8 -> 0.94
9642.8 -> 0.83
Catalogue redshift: 0.217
